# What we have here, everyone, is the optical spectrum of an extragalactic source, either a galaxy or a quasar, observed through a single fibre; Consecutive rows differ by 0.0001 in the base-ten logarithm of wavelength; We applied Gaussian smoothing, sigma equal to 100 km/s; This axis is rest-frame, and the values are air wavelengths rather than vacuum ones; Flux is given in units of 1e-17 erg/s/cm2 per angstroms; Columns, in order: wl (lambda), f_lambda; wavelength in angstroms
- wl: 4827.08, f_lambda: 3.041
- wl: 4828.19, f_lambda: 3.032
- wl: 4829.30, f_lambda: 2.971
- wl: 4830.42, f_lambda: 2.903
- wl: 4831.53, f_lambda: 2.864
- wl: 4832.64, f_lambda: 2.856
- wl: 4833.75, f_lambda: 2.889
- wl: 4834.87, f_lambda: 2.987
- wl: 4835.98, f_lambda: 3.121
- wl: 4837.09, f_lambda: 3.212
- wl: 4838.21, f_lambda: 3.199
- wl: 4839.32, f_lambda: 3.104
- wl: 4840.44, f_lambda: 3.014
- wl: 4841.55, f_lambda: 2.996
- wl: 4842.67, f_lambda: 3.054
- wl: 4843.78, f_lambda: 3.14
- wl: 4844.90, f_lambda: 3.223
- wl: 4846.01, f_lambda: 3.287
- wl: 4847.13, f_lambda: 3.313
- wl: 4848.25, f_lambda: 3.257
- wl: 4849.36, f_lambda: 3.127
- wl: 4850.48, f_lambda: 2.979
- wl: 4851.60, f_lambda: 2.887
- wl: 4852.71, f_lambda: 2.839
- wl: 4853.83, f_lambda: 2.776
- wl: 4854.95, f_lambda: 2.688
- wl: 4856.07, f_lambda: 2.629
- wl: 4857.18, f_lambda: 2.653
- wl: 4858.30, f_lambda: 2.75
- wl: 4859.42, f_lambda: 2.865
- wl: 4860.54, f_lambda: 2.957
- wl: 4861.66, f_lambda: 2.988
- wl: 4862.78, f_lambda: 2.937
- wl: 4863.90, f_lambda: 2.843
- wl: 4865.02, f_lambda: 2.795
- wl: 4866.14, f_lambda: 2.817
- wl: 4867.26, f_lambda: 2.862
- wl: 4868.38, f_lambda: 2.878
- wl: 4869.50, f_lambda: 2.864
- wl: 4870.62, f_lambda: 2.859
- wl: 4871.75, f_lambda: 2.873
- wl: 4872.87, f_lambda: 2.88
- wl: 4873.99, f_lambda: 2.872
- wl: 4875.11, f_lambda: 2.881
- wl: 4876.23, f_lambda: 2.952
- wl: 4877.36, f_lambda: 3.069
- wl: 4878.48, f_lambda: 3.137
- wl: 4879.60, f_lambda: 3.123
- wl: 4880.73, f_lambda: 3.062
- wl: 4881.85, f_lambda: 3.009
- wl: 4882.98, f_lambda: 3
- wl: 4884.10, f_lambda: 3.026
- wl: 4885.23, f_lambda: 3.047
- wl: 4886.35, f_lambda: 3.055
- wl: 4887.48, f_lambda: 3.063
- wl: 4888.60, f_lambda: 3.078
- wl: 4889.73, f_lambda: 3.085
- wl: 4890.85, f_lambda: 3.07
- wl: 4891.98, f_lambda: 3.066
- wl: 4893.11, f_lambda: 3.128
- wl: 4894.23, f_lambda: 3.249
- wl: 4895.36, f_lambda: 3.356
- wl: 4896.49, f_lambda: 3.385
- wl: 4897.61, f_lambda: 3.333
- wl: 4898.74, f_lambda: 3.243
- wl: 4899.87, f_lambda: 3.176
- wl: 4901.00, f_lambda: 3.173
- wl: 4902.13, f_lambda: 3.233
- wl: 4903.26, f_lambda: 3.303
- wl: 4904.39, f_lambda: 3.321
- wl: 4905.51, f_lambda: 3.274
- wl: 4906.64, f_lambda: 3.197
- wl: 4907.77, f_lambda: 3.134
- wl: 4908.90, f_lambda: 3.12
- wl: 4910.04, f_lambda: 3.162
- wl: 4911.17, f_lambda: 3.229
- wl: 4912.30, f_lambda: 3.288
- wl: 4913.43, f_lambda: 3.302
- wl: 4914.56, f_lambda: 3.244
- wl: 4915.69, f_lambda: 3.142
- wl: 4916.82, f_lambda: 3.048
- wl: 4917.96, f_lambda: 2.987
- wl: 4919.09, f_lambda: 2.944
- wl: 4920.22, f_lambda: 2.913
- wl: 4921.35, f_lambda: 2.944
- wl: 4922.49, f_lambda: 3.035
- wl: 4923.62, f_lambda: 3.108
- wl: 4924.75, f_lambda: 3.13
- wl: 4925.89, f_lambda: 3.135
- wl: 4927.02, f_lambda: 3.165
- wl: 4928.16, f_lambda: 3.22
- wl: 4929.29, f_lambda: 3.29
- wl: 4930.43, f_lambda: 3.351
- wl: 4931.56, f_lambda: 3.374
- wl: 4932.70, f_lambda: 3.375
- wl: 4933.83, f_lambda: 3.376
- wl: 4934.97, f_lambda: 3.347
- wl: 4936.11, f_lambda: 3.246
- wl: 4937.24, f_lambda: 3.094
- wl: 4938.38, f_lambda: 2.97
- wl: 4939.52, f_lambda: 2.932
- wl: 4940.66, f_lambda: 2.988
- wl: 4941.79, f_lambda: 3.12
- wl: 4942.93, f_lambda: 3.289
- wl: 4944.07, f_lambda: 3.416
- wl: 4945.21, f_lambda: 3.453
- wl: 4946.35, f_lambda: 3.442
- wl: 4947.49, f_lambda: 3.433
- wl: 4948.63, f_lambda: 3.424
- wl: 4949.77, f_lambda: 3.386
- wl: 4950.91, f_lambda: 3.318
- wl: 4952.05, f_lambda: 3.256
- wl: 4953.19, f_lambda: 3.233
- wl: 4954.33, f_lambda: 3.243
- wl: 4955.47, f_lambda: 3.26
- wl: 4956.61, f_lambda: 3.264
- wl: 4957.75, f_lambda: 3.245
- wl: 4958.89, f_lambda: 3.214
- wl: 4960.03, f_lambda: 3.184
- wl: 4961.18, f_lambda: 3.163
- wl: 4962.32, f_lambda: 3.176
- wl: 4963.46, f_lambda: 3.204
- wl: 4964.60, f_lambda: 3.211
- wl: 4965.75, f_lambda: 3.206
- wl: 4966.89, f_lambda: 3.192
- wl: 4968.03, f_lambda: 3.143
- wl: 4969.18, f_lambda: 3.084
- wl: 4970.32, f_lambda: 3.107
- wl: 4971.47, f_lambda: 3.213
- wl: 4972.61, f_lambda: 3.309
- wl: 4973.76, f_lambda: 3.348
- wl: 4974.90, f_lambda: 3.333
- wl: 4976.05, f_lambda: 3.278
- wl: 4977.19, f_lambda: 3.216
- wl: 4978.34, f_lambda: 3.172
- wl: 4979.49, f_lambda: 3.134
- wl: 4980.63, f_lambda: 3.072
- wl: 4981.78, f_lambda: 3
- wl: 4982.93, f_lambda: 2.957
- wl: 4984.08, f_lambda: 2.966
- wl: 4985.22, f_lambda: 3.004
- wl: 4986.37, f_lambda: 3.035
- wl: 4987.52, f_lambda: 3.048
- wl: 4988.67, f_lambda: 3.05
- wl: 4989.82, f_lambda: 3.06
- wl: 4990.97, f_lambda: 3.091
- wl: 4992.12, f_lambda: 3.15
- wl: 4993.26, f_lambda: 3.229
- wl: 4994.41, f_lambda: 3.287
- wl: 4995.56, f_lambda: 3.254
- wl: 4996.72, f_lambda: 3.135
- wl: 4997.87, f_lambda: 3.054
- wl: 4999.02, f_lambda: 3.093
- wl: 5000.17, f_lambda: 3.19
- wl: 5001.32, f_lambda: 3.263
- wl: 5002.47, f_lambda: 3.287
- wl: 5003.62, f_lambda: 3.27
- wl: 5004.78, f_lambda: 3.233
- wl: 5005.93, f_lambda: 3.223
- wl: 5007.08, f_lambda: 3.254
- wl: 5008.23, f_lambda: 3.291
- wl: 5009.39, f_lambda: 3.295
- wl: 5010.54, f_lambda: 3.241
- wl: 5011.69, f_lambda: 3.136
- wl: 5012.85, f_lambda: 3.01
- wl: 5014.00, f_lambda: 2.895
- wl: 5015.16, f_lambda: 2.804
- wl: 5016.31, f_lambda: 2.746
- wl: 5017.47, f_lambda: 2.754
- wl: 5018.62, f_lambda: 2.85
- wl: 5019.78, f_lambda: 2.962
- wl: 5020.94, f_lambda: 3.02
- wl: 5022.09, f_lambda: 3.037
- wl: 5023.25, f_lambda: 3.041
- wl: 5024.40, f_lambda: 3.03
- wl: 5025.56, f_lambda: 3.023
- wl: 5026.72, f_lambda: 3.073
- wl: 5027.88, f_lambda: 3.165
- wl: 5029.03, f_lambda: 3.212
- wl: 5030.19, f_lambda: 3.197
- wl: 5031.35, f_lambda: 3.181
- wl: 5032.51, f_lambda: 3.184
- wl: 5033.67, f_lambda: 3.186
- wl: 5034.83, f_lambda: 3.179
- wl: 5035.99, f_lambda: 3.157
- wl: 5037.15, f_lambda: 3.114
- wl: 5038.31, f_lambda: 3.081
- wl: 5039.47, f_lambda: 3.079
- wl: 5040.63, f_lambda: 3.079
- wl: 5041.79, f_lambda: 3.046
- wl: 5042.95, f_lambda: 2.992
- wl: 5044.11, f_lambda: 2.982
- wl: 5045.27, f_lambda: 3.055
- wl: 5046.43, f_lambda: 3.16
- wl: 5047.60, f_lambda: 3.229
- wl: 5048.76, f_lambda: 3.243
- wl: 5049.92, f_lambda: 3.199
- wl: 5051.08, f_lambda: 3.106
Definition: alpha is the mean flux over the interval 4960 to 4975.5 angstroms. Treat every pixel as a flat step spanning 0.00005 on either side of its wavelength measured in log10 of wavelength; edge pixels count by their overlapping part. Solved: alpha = 3.21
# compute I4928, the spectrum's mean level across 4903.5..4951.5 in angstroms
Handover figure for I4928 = 3.21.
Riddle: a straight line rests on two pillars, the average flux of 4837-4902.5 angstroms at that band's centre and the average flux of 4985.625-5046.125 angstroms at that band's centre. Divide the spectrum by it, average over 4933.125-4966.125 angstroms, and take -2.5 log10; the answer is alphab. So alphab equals -0.06 mag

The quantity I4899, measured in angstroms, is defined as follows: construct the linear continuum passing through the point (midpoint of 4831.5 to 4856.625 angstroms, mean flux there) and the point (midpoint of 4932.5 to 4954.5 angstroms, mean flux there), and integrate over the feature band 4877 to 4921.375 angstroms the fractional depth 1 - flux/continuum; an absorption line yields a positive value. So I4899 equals 0.2 angstroms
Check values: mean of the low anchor 3.02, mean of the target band 3.15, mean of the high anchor 3.27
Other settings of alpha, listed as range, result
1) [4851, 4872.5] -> 2.83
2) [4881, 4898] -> 3.13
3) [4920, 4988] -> 3.2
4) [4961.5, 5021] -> 3.13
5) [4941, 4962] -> 3.29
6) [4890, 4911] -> 3.22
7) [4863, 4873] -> 2.85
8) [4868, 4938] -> 3.13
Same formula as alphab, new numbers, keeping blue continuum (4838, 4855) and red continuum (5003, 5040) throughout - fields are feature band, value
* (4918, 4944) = -0.03 mag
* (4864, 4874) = 0.08 mag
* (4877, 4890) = 0.00 mag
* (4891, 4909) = -0.05 mag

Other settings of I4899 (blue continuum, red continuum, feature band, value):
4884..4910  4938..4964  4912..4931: 0.5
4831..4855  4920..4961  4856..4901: 1.6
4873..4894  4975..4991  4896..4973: -3.8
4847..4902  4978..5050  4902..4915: -0.9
